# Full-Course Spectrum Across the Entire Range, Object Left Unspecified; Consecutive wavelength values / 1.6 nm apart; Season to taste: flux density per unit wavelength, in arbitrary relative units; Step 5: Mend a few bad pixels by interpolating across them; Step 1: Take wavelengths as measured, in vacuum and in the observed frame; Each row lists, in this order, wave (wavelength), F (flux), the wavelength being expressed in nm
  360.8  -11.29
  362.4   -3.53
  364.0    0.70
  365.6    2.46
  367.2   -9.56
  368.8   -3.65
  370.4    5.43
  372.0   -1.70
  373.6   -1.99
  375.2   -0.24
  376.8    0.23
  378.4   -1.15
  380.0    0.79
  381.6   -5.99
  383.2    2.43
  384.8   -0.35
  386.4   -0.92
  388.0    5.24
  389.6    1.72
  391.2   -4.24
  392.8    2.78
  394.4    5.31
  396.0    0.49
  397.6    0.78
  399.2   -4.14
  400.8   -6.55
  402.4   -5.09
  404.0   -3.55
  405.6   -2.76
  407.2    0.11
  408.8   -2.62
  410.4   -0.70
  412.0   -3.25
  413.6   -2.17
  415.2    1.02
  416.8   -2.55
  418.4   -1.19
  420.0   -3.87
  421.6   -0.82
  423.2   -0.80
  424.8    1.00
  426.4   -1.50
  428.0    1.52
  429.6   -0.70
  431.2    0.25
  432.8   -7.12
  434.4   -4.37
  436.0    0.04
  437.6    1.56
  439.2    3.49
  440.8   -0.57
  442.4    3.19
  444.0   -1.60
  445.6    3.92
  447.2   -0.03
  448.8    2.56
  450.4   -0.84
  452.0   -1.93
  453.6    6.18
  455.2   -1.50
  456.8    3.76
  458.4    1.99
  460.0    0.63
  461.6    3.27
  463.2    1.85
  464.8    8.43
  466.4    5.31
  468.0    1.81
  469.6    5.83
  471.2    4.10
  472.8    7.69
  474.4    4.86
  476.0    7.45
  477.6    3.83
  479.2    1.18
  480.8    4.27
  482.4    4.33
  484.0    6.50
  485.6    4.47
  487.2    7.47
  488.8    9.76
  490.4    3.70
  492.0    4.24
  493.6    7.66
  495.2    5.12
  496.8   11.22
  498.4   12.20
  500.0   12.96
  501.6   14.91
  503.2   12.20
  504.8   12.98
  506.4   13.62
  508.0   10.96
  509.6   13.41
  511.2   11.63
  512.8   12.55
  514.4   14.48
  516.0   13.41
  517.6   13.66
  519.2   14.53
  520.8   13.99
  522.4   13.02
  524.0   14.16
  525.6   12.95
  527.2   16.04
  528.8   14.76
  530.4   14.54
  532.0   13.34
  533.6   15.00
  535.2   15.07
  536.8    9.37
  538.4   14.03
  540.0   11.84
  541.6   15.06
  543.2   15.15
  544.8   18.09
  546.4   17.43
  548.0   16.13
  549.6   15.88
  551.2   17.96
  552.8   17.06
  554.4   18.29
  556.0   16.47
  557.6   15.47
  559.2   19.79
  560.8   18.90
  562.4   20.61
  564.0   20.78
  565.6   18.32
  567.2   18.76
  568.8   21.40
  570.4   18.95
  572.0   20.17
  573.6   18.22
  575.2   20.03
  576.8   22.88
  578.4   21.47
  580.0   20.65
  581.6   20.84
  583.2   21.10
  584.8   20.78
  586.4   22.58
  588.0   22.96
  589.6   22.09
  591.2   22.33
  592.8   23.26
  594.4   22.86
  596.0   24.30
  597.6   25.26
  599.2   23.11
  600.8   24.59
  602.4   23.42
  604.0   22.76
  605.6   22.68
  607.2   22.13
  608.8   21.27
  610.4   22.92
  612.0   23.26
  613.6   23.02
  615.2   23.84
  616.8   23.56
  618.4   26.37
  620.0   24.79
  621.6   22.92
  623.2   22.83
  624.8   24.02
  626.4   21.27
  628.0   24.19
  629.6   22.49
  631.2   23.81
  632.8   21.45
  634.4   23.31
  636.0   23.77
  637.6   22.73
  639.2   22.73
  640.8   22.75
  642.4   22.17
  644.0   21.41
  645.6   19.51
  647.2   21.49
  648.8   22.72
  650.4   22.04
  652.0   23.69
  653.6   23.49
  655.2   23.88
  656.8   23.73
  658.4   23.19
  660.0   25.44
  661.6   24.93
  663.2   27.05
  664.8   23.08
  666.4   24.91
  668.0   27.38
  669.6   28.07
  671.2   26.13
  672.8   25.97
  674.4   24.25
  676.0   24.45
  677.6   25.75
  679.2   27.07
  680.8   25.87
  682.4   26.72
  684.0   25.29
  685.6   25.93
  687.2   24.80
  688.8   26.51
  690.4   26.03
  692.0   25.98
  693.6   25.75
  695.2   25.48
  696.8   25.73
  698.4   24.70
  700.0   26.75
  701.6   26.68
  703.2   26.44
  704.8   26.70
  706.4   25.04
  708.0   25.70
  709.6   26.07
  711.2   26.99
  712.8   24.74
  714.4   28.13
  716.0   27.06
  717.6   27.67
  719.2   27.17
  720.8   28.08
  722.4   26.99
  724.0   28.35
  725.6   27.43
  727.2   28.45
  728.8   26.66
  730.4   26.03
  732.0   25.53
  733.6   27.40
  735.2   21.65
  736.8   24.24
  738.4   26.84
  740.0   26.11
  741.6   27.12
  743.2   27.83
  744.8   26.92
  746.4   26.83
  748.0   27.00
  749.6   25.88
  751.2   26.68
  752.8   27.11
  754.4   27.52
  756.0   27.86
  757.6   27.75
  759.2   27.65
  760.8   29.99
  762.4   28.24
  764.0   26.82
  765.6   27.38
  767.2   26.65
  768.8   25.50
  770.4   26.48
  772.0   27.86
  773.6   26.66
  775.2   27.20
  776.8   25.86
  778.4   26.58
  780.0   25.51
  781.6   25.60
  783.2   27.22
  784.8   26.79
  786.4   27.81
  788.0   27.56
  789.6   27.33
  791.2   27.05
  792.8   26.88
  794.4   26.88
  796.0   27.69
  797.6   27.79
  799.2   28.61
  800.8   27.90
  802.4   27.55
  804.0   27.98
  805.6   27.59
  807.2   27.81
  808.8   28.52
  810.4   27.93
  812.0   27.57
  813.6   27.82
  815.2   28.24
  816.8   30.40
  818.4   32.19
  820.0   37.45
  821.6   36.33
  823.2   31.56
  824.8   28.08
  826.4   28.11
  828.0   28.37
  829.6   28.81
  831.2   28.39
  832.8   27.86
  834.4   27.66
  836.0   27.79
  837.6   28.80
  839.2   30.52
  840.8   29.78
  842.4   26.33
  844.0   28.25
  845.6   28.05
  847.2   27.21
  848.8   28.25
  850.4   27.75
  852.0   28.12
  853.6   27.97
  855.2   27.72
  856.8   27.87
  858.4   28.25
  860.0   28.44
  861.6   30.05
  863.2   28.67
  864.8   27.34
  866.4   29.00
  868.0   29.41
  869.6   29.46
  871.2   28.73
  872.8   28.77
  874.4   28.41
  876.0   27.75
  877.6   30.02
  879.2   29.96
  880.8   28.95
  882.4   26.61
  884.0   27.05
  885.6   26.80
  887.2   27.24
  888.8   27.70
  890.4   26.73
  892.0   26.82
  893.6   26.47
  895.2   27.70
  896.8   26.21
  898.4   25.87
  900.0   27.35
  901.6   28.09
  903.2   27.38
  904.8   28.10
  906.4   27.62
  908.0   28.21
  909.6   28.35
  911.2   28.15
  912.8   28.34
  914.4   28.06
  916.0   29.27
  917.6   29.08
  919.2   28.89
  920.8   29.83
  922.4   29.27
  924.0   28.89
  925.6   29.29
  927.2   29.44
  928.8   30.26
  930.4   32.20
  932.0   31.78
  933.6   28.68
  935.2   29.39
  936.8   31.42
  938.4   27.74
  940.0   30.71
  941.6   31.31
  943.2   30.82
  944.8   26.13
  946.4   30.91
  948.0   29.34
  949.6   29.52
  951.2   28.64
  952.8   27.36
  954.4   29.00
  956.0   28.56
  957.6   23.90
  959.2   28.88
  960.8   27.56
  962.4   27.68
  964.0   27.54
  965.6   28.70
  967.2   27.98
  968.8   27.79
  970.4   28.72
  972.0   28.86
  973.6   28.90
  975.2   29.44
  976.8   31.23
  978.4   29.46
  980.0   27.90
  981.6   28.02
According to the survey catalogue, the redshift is 0.25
